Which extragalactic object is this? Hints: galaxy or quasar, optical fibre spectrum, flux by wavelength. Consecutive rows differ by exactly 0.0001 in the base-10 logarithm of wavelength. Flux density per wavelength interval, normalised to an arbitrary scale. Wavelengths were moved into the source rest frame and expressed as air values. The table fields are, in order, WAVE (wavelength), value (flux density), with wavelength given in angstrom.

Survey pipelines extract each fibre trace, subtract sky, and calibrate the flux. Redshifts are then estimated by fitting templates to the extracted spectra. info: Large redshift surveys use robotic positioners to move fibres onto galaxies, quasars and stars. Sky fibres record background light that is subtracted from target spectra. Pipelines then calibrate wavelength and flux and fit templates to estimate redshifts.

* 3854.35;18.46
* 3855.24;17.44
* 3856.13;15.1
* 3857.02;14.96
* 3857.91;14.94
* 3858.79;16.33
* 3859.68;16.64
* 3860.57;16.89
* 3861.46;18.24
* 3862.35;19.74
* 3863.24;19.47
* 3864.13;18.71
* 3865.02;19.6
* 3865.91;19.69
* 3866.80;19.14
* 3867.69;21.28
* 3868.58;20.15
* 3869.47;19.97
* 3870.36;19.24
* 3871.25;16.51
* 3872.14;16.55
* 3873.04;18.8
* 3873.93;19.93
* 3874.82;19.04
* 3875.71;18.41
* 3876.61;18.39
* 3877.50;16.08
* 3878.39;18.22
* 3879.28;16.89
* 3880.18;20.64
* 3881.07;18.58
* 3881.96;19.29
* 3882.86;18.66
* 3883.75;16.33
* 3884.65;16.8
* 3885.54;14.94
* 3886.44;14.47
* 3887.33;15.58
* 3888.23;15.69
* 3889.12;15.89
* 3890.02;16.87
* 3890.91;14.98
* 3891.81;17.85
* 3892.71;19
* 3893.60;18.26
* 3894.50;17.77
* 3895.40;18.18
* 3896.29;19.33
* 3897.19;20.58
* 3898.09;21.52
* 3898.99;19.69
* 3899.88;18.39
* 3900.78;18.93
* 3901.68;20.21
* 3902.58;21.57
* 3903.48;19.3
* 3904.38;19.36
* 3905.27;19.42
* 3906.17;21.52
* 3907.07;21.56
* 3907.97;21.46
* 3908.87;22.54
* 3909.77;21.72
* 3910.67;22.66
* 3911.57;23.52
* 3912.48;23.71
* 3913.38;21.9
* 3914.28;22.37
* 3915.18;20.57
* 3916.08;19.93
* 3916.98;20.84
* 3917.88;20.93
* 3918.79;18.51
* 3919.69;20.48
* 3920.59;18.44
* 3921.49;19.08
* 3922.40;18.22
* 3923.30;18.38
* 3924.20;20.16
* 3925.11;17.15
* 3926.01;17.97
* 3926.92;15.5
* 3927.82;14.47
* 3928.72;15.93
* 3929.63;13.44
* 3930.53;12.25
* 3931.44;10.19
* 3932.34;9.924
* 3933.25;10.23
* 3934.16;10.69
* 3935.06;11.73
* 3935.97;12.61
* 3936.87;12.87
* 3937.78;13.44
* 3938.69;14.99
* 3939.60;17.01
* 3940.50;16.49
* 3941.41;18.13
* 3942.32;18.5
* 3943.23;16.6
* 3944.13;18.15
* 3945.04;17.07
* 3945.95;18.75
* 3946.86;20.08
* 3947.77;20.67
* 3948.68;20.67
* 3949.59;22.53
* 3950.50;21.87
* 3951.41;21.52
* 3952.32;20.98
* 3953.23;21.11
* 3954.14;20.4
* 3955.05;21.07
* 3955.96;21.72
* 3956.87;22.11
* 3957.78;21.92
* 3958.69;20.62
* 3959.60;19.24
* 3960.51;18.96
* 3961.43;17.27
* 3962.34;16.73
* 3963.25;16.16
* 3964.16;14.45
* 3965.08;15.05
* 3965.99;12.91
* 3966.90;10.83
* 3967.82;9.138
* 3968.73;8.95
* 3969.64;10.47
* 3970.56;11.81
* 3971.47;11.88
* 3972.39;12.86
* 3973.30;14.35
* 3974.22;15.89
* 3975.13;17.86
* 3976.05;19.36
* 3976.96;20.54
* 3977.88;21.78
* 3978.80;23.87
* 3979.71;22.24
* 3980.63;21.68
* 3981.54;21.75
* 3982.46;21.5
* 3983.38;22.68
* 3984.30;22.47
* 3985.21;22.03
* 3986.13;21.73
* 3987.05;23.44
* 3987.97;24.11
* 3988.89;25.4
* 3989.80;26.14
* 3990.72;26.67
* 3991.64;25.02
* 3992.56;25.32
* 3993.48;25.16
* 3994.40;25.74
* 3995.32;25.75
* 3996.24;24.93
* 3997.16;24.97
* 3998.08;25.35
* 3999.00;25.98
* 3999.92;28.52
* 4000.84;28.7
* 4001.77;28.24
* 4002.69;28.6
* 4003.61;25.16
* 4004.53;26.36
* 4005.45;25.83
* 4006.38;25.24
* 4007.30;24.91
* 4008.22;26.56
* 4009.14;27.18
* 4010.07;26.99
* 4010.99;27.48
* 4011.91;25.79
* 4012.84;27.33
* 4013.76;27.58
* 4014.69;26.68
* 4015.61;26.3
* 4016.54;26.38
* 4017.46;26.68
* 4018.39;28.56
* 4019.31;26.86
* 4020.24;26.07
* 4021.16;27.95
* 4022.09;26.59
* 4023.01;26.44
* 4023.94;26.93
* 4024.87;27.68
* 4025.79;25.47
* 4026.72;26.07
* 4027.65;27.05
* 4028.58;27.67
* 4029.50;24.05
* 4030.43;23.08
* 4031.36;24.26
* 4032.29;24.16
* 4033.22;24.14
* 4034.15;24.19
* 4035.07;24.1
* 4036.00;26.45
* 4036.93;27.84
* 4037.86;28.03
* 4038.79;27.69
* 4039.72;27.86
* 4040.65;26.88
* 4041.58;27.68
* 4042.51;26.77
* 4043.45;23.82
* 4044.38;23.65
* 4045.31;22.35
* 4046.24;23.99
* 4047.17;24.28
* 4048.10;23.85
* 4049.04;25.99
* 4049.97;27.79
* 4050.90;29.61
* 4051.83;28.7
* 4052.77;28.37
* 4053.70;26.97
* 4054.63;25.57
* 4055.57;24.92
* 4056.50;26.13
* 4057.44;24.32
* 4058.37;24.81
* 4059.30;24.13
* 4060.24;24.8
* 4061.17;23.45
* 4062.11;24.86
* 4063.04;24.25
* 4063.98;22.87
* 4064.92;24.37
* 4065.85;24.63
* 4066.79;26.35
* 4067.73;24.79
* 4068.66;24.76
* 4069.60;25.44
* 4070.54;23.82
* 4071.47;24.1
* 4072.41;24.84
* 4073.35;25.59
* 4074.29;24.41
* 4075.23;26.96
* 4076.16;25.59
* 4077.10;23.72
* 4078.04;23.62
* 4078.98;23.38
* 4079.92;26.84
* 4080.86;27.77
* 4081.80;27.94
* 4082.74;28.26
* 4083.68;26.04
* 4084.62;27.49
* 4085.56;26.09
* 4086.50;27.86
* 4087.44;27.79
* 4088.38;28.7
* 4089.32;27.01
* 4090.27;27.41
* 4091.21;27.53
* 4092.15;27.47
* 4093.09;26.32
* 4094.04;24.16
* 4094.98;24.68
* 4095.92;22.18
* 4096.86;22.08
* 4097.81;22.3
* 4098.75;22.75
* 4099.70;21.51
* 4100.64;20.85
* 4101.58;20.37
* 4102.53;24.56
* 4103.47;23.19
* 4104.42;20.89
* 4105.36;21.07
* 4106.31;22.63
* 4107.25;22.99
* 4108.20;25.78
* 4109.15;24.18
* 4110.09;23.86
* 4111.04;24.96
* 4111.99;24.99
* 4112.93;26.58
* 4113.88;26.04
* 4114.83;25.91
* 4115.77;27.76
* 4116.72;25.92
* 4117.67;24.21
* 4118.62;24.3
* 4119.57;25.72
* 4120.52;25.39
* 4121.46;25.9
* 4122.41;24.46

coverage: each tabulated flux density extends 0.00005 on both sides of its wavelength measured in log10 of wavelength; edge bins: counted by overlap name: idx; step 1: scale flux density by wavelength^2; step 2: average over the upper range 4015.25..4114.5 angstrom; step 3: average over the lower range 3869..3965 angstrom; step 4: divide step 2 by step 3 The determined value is 1.5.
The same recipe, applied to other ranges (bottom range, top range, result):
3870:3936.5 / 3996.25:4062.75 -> 1.54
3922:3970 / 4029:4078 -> 1.61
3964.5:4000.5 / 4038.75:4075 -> 1.29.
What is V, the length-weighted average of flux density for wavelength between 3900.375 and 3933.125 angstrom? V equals 18.9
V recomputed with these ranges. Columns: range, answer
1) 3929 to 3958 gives 17.1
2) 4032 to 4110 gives 25.2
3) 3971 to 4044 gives 24.8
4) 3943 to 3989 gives 18.7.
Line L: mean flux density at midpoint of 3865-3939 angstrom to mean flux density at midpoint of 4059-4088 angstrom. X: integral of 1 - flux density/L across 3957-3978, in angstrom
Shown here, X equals 5.26 angstrom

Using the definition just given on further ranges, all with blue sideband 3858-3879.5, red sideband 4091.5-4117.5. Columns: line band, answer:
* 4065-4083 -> -1.63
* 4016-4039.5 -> -4.27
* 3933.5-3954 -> 2.73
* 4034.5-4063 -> -3.99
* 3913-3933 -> 2.25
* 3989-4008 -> -4.10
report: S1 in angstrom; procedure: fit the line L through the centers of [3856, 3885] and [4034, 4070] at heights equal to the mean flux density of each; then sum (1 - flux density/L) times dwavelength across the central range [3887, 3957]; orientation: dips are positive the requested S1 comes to 6.4 angstrom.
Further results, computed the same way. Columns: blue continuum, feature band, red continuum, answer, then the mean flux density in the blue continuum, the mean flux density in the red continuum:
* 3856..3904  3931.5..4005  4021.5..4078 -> 8.28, 18.1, 25.5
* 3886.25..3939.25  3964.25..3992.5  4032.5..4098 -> 3.26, 17.9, 25.6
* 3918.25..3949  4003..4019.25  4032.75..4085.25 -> -3.40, 16.1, 25.6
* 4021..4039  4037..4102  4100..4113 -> -2.31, 25.9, 23.2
